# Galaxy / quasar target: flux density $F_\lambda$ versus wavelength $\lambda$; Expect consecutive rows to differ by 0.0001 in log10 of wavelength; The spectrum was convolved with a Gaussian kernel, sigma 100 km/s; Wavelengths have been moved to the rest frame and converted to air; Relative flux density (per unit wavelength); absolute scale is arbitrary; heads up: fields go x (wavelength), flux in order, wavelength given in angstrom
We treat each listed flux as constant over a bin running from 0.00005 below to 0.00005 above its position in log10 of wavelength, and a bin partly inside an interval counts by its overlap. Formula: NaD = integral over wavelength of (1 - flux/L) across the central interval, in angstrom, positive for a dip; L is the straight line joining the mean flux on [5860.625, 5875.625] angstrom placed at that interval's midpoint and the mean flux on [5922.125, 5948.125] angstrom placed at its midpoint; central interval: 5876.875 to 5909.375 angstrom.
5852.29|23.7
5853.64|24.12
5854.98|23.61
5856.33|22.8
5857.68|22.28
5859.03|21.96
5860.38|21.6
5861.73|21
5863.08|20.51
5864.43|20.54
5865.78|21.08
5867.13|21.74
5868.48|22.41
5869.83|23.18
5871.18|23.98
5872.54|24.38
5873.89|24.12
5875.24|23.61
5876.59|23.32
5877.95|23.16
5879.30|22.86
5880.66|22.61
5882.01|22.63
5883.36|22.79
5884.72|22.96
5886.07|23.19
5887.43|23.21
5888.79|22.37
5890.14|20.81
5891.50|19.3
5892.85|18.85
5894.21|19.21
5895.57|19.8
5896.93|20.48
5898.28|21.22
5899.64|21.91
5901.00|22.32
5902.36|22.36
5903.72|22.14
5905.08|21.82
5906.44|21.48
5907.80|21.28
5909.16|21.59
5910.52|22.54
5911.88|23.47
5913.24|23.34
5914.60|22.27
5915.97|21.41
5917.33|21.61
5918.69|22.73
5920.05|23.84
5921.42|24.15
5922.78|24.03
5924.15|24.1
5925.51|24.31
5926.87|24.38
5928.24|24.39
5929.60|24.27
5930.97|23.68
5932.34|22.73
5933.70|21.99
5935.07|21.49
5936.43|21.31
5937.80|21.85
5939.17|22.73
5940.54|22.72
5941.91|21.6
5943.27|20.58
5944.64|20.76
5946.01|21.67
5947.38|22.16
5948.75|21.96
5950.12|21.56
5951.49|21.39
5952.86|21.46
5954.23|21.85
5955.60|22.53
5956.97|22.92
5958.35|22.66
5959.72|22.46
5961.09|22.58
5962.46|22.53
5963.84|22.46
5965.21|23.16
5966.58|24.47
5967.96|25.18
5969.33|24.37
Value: 1.13 angstrom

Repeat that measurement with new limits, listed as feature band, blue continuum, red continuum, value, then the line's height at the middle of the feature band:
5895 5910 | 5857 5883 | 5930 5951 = 0.5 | 22.2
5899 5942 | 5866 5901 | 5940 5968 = -1.0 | 22.2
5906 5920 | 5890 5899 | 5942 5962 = -1.2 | 20.6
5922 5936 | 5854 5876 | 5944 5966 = -0.8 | 22.2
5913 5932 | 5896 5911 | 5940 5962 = -1.4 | 21.8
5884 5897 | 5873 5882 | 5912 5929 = 1.3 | 23.3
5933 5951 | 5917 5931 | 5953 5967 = 1.2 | 23.3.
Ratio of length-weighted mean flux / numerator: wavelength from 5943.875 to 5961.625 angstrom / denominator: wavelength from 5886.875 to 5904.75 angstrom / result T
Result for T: 1.04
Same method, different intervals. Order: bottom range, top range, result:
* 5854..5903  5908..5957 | 1.02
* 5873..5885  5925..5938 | 1.00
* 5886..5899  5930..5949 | 1.06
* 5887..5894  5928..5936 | 1.11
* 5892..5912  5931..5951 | 1.03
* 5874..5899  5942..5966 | 1.01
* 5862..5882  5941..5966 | 0.97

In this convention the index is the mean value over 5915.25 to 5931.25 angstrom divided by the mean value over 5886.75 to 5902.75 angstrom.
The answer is 1.12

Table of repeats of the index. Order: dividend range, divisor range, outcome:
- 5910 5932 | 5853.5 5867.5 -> 1.07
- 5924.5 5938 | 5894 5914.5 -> 1.06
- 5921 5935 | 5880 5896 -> 1.10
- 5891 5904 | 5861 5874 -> 0.93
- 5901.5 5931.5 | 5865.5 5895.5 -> 1.03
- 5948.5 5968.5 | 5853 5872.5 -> 1.02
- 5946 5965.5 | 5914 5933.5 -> 0.95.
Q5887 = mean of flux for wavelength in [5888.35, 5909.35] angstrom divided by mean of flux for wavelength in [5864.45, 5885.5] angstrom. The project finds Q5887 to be 0.9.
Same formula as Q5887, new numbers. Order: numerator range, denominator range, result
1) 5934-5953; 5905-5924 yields 0.96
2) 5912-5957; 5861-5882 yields 1.00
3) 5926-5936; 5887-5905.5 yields 1.10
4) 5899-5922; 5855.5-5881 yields 0.99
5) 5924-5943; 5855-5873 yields 1.03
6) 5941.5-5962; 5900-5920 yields 0.99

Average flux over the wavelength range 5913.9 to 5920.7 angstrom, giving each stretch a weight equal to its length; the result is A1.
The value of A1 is 22.4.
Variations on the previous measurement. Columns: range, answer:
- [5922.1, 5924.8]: 24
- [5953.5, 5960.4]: 22.5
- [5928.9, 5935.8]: 22.8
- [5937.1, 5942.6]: 22.2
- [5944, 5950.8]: 21.6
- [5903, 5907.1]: 21.8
